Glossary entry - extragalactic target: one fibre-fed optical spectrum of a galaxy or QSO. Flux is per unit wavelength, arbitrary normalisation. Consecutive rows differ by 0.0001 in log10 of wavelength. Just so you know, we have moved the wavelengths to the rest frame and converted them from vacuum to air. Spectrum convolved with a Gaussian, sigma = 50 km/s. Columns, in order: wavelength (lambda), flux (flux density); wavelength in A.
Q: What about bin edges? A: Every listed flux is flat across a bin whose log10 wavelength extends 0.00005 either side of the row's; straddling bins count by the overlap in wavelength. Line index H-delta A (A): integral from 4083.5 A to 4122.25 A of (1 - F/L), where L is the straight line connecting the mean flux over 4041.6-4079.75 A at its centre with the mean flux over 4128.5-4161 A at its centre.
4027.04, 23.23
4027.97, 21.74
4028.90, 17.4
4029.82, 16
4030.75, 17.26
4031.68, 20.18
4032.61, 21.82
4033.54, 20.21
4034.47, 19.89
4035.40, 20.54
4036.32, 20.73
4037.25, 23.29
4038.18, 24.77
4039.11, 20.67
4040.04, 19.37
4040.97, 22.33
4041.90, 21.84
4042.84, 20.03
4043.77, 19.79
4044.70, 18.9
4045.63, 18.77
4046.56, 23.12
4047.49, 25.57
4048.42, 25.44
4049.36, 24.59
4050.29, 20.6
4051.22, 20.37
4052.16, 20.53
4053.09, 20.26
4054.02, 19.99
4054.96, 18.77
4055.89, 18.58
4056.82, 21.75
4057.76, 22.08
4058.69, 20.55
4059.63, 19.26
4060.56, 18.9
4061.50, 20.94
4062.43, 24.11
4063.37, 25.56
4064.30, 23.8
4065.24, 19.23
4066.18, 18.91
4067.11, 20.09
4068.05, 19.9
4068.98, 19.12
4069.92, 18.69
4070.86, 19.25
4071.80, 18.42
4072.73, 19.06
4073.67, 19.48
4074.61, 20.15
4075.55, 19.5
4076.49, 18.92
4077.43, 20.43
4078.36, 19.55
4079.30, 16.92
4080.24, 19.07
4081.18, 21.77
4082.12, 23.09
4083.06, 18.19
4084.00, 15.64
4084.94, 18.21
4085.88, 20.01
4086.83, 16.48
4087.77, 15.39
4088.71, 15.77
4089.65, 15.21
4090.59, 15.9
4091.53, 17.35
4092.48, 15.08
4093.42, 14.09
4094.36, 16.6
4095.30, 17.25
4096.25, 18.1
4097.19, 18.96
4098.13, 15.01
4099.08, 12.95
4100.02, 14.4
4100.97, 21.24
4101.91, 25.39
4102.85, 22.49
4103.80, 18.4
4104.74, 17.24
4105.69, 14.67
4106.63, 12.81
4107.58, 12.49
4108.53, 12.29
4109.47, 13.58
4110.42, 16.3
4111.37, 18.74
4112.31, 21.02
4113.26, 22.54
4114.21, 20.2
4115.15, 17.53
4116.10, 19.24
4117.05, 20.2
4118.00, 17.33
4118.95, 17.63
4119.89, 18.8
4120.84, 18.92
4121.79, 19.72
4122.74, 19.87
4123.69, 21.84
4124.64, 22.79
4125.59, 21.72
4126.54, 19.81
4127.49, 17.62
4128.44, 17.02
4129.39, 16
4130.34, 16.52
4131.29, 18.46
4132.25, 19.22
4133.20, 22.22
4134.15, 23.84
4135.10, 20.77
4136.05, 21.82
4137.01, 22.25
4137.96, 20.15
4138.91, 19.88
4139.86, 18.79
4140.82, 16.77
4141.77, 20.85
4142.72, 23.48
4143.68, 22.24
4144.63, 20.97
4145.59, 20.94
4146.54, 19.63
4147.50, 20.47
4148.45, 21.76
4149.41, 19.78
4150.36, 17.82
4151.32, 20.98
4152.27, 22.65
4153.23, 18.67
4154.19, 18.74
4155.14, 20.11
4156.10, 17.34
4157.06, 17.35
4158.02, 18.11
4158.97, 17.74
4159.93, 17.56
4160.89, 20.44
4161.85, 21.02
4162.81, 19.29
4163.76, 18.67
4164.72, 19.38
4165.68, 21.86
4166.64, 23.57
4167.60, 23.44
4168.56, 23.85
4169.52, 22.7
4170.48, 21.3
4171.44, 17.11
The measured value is 5.4 A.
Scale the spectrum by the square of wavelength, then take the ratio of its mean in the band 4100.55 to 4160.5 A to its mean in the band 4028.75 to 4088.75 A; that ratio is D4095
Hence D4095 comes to 1.0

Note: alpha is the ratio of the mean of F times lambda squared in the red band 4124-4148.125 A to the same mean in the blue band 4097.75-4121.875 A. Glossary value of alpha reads 1.15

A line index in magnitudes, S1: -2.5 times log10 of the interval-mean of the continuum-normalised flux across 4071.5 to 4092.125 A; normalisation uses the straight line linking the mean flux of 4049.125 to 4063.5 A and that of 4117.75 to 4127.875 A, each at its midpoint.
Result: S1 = 0.117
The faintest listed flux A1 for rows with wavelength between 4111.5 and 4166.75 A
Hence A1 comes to 16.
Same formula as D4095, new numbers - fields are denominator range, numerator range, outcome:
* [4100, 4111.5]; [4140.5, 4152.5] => 1.24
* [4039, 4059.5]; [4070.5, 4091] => 0.89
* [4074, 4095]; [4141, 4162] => 1.15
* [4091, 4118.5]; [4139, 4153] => 1.20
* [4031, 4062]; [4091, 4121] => 0.85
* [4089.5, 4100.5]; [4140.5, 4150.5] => 1.32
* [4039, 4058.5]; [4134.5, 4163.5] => 0.99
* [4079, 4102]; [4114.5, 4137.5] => 1.15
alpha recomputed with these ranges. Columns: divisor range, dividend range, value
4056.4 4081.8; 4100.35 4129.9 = 0.94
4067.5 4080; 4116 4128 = 1.05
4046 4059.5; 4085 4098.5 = 0.79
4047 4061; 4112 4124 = 0.95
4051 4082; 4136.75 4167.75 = 1.04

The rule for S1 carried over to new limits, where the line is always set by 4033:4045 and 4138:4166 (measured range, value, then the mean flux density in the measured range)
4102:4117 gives 0.15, 17.6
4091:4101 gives 0.25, 16.2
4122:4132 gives 0.05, 19.2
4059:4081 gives 0.04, 20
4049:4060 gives 0.01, 20.6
